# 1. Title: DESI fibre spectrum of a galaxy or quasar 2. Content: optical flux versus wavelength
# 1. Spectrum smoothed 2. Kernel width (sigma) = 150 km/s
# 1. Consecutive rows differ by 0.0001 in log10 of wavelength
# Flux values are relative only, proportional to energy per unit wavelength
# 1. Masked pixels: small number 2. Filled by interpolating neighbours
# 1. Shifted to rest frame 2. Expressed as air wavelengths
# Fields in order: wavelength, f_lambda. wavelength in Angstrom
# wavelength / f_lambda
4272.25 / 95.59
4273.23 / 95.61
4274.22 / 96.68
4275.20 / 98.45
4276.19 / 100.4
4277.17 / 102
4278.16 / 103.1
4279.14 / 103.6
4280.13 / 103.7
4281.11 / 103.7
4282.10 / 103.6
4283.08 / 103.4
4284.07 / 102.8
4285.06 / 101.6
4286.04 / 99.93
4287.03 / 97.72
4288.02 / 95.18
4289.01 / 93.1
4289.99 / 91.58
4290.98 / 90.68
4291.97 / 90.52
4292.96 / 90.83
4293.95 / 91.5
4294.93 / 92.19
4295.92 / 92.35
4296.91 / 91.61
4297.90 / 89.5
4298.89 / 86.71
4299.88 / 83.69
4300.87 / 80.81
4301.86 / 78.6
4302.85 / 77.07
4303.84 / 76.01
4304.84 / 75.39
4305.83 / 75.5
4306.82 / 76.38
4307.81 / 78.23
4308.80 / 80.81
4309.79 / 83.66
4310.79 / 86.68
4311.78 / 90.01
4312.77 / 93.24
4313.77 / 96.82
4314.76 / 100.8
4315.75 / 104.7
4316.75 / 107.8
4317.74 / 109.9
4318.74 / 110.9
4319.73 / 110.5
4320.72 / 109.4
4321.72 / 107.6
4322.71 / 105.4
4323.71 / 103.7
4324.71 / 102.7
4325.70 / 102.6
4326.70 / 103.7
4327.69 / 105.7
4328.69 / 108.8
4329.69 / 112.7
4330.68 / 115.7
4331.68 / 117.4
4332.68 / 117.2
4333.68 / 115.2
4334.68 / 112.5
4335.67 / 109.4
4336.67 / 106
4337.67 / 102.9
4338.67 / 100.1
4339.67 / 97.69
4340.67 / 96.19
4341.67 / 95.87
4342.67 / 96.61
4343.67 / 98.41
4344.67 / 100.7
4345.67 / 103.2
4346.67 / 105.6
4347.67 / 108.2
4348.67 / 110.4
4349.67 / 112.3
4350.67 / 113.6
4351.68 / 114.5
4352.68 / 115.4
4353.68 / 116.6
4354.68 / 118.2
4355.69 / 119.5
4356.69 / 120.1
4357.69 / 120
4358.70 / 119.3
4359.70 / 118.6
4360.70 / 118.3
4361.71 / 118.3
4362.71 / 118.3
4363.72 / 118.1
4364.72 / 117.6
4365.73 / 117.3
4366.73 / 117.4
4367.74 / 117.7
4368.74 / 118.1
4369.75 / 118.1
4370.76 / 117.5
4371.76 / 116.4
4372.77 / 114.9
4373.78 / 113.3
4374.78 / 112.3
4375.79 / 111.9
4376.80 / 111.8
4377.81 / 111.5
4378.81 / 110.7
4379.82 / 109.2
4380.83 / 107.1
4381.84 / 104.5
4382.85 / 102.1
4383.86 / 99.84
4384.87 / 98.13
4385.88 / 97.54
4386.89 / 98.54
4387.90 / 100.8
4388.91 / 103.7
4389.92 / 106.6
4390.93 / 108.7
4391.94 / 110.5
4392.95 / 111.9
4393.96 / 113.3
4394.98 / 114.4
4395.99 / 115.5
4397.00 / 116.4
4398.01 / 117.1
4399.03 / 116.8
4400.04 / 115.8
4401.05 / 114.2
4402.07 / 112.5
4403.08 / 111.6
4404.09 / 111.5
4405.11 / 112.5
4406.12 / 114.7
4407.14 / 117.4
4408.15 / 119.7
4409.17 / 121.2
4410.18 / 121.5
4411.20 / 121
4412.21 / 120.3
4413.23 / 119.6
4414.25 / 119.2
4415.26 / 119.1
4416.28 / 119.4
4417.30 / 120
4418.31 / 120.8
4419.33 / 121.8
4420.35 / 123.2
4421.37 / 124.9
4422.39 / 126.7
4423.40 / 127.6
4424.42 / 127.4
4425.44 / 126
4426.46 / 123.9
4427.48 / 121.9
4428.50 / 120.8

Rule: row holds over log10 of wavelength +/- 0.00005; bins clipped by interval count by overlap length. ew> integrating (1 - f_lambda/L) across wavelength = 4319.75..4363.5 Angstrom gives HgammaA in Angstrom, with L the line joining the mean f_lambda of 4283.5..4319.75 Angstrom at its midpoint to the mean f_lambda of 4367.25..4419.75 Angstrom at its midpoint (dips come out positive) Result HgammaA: -3.96 Angstrom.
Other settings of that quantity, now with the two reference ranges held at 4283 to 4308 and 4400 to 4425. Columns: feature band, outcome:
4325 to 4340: -1.6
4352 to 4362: -1.3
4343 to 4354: -0.7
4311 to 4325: -1.3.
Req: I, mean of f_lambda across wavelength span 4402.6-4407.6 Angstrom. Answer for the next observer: 113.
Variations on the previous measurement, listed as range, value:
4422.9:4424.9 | 127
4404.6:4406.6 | 114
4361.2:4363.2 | 118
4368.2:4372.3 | 118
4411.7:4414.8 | 120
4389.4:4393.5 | 110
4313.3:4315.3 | 99.3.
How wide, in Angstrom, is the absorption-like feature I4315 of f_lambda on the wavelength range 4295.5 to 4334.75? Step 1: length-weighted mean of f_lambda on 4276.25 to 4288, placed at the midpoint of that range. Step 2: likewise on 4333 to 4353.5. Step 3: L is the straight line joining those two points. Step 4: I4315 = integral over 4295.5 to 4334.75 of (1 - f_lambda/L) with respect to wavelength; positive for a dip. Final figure 2.8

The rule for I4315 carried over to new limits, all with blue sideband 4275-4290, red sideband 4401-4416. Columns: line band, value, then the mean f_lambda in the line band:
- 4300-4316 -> 3.02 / 84.3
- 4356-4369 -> -0.86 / 118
